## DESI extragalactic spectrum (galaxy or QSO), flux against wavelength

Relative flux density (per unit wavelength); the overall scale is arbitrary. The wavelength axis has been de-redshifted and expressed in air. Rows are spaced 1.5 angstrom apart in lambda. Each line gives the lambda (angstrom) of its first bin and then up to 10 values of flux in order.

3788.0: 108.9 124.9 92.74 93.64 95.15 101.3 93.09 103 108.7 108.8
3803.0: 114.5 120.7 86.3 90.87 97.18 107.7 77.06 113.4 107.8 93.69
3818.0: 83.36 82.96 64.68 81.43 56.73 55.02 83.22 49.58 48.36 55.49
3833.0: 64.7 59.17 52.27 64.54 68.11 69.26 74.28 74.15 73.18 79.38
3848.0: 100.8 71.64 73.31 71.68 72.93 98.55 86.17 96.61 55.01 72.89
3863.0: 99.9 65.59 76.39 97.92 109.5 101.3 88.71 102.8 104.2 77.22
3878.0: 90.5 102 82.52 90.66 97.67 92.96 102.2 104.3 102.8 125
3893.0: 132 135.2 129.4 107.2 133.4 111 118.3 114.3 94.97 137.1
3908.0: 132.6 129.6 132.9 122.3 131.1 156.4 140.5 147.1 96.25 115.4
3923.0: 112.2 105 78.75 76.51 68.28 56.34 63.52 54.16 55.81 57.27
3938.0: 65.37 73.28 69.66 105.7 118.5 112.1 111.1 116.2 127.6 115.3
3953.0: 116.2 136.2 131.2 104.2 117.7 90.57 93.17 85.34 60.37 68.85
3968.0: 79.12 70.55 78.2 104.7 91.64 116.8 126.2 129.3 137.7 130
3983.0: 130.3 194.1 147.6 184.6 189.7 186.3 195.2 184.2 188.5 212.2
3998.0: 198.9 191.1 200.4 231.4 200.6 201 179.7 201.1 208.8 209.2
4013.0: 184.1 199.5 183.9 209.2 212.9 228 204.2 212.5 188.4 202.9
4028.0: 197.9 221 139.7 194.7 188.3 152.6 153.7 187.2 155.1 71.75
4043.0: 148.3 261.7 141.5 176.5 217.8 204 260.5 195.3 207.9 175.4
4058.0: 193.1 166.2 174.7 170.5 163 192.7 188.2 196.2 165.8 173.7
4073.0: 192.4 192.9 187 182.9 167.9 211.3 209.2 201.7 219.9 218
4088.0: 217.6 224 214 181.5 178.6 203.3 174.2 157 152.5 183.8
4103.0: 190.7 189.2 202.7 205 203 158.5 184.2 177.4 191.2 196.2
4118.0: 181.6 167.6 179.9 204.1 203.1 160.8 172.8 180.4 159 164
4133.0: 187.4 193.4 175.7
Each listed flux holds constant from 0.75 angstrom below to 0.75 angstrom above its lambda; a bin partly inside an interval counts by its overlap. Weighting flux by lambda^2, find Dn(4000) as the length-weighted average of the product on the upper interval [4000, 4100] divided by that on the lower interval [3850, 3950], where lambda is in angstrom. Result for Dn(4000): 2.07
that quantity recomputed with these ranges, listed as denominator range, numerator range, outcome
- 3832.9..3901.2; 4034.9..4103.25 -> 2.28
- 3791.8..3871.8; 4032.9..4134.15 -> 2.53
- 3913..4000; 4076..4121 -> 1.75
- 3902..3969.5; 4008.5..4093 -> 2.00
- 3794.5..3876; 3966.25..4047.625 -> 2.24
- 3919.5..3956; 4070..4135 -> 2.20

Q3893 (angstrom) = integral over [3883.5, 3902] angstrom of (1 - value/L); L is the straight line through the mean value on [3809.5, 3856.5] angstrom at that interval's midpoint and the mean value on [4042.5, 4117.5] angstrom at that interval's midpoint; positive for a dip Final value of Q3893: -2.0 angstrom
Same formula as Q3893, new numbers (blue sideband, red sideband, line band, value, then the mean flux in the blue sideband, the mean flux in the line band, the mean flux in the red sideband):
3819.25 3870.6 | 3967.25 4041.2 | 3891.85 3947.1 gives 5.8 angstrom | 74.1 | 105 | 173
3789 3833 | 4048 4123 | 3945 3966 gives 5.1 angstrom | 88.7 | 108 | 191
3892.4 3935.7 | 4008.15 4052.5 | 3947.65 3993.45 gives 8.3 angstrom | 110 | 123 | 190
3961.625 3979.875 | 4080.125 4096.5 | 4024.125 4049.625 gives -3.2 angstrom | 93.6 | 176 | 207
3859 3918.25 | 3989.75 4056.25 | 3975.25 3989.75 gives 1.5 angstrom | 108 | 150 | 193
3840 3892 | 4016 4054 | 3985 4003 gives -3.0 angstrom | 88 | 192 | 189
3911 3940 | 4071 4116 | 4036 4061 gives -2.4 angstrom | 94.6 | 182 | 192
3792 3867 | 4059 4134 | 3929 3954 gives 7.5 angstrom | 81.9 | 88.5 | 186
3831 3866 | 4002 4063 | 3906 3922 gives -2.2 angstrom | 74.1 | 131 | 190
